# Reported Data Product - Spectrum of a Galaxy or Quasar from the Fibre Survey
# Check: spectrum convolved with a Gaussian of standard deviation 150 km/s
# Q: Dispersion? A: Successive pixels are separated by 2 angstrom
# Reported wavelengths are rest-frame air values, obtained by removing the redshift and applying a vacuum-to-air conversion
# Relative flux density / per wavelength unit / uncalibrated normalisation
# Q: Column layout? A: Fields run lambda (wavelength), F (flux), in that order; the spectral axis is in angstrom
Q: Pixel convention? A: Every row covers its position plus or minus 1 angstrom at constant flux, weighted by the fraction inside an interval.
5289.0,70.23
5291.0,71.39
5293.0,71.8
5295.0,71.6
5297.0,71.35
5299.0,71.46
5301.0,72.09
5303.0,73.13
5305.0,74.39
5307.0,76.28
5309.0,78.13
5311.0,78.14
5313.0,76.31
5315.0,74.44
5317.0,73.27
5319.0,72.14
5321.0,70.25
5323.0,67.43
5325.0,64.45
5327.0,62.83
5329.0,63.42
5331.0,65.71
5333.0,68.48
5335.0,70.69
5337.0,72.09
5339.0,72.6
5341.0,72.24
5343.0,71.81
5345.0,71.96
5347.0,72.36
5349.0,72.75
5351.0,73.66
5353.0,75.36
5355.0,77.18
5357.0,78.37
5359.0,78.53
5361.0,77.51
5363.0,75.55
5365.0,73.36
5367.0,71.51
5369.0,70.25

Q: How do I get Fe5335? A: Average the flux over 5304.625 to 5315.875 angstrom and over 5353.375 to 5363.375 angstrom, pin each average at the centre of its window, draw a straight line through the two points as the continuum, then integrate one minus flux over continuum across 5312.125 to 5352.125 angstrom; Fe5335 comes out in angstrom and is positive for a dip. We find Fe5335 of 3.3 angstrom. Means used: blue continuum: 76.4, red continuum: 77.4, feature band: 70.4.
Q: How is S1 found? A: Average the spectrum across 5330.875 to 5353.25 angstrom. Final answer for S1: 71.7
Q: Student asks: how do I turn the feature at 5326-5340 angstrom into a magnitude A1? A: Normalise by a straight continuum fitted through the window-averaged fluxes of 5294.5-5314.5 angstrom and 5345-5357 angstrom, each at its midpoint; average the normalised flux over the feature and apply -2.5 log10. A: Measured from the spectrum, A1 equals 0.10 mag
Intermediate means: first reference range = 74.4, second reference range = 74.4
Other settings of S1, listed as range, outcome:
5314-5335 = 68.4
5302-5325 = 73.6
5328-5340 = 68.8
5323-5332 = 64.5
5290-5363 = 72.4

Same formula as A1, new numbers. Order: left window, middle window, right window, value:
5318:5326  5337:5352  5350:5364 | 0.019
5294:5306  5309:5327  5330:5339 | -0.014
